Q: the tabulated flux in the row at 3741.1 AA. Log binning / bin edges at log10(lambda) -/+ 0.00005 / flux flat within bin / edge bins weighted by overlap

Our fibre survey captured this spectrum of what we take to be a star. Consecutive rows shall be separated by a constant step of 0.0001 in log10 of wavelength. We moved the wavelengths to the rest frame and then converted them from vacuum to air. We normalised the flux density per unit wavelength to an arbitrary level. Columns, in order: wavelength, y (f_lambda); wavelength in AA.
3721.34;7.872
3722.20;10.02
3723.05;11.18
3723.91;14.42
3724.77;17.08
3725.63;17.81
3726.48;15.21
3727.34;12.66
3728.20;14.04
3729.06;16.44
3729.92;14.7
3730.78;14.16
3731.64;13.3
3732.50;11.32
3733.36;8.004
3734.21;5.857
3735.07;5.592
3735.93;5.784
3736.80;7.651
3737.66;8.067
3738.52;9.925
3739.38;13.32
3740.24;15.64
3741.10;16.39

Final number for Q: 16.39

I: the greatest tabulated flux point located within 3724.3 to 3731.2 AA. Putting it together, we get 17.81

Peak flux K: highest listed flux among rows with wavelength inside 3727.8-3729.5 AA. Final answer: 16.44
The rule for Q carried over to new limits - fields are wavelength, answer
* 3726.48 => 15.21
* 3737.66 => 8.067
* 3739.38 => 13.32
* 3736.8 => 7.651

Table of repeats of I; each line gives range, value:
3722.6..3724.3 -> 14.42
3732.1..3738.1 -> 11.32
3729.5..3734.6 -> 14.7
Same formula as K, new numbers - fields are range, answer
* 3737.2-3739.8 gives 13.32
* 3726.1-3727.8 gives 15.21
